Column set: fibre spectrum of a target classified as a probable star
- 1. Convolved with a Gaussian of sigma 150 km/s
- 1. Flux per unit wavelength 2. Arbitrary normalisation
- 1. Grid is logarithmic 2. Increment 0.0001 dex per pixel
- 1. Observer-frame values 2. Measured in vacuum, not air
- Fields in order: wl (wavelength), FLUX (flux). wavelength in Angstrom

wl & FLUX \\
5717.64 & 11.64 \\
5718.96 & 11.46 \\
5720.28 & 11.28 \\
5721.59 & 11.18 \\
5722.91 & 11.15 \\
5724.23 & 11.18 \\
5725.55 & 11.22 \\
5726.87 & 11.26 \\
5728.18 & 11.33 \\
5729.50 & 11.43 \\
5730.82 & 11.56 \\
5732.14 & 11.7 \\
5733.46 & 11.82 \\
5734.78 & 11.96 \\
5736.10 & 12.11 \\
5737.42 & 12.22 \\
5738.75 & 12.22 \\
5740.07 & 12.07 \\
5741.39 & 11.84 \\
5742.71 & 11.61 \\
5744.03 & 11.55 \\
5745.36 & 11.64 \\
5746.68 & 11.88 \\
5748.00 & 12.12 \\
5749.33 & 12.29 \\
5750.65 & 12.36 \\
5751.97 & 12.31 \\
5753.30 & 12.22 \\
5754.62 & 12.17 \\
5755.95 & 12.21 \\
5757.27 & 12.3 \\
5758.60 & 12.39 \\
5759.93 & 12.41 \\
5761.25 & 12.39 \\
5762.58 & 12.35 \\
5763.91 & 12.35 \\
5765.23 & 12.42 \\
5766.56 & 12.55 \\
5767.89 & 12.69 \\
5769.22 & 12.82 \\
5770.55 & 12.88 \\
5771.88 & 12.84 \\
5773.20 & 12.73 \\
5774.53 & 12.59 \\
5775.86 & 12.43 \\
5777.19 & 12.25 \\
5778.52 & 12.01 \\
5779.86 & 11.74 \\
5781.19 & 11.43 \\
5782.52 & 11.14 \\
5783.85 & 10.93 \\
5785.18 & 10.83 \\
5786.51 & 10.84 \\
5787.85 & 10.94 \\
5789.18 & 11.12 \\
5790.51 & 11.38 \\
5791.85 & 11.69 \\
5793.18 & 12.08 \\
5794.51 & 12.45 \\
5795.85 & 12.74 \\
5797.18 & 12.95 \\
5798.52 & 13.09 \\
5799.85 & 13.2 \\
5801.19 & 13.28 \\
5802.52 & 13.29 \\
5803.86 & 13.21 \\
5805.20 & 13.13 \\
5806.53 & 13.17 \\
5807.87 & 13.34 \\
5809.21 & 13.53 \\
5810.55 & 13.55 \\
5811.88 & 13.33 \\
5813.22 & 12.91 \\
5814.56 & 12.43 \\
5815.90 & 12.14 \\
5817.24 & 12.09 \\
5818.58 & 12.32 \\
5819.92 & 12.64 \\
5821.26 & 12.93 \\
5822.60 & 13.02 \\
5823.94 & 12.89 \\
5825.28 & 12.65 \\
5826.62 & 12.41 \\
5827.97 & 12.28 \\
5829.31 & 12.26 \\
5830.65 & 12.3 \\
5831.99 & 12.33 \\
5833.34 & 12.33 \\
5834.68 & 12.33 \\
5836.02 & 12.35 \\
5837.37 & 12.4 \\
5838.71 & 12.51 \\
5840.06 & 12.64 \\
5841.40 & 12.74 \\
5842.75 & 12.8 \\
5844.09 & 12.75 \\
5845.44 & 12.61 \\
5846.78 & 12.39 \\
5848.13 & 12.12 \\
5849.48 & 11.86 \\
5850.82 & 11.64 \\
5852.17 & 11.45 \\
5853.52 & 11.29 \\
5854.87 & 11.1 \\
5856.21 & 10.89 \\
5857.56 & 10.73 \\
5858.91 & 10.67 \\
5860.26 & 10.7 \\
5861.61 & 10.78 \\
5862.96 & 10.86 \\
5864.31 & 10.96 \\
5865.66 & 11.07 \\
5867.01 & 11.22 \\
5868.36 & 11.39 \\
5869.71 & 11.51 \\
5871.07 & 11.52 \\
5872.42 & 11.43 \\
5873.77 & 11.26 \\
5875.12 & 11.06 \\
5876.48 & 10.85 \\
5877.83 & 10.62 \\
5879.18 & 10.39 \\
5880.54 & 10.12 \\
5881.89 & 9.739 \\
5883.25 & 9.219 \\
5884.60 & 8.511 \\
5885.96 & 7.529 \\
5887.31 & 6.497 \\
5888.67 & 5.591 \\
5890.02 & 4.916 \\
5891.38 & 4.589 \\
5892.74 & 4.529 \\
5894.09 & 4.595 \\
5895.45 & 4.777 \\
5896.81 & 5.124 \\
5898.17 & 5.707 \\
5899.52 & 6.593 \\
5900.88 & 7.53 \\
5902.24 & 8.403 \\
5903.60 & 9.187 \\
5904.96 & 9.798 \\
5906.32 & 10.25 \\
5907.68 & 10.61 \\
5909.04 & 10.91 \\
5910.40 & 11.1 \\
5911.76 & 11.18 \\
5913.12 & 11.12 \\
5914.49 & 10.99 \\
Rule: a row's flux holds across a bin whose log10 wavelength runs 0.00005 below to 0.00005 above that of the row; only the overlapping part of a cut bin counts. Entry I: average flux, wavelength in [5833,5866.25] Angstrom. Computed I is 11.8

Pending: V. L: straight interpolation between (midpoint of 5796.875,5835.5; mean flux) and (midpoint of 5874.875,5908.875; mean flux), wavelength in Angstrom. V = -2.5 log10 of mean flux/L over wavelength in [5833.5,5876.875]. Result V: -0.139 mag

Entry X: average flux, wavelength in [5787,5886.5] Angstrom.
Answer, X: 11.9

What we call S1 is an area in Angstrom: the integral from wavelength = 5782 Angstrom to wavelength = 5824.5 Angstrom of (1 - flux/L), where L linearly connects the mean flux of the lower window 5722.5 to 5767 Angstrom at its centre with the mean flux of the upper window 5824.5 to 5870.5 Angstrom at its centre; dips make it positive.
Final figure -2.0 Angstrom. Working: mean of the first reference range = 12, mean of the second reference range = 11.8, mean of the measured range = 12.5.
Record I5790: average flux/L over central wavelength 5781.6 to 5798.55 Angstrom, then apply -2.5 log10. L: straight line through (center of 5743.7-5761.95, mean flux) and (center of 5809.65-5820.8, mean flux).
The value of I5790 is 0.08 mag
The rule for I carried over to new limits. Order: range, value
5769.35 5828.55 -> 12.4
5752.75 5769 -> 12.4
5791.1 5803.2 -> 12.7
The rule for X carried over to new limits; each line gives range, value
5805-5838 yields 12.7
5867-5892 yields 9.32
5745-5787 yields 12.2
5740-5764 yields 12.1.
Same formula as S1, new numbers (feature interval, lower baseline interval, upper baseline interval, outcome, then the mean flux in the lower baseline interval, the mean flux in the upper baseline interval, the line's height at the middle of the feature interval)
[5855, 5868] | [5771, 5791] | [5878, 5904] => -4.05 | 11.7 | 7.07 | 8.31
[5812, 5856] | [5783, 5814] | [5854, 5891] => -4.12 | 12.5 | 10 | 11.3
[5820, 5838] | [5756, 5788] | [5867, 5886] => -2.04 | 12.1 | 10.5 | 11.2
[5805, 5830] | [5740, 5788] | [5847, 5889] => -3.33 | 12.1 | 10.5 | 11.3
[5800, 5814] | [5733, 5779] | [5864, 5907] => -3.15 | 12.3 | 8.62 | 10.8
